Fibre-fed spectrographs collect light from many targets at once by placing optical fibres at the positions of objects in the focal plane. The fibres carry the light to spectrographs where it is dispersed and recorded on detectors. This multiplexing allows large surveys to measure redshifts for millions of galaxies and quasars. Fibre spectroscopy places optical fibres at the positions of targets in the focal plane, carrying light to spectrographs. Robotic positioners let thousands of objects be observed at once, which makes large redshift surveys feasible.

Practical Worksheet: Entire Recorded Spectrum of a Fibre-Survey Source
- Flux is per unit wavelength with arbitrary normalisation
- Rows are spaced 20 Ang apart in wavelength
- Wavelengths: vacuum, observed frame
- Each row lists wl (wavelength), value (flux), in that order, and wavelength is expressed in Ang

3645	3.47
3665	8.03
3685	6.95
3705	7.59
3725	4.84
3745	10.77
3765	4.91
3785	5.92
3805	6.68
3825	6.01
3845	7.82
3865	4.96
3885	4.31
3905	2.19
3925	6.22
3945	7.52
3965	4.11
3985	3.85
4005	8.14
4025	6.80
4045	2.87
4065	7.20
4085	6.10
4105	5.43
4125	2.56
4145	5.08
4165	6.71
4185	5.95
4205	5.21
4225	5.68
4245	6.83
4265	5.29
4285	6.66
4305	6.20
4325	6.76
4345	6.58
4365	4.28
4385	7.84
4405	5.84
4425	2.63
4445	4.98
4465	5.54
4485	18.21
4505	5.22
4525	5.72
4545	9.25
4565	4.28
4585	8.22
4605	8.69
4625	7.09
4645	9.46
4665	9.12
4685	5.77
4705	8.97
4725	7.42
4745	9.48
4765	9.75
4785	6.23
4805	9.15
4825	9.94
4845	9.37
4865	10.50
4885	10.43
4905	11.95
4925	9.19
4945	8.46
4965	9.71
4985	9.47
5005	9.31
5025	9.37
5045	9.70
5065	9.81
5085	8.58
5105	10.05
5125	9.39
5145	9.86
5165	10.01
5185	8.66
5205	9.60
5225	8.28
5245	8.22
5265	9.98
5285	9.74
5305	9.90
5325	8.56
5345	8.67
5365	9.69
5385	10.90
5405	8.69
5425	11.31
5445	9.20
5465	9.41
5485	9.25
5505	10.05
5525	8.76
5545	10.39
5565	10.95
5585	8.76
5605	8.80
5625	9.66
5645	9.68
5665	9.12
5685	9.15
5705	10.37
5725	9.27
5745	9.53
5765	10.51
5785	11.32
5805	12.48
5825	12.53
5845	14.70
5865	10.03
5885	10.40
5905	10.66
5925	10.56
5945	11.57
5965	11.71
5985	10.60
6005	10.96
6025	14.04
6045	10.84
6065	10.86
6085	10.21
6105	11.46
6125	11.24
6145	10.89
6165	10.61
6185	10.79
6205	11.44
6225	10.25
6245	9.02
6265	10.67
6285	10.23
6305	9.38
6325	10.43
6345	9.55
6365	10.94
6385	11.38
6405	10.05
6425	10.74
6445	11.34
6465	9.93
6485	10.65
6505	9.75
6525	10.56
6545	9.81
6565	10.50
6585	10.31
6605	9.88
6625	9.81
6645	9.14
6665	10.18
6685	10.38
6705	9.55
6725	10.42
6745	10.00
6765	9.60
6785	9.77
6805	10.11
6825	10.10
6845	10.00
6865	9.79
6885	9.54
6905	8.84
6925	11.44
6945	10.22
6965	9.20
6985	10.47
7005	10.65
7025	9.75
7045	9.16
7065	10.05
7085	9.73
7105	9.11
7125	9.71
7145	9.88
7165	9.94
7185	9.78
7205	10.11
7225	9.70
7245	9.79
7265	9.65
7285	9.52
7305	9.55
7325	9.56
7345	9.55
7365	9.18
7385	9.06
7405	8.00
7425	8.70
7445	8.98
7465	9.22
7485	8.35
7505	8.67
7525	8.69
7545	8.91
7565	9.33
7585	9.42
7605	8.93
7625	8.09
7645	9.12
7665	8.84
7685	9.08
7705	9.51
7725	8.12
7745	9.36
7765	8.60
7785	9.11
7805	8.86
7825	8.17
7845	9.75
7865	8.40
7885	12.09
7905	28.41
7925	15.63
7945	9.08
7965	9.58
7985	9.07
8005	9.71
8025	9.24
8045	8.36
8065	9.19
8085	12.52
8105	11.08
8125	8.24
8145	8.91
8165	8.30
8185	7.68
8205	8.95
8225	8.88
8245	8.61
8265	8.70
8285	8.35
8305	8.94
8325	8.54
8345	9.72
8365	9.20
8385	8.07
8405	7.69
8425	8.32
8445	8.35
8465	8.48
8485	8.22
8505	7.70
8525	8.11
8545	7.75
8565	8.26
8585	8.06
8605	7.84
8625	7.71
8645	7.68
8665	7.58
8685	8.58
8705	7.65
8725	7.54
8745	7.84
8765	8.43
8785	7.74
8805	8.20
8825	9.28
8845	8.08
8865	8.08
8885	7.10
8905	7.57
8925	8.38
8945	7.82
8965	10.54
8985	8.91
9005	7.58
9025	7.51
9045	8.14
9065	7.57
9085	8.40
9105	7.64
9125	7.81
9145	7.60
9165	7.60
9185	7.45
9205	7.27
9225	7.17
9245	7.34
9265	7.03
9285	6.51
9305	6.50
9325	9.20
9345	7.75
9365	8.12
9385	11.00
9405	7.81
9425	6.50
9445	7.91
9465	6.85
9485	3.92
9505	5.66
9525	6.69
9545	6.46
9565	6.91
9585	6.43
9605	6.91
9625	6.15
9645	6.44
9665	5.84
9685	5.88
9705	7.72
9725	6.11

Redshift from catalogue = 0.203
